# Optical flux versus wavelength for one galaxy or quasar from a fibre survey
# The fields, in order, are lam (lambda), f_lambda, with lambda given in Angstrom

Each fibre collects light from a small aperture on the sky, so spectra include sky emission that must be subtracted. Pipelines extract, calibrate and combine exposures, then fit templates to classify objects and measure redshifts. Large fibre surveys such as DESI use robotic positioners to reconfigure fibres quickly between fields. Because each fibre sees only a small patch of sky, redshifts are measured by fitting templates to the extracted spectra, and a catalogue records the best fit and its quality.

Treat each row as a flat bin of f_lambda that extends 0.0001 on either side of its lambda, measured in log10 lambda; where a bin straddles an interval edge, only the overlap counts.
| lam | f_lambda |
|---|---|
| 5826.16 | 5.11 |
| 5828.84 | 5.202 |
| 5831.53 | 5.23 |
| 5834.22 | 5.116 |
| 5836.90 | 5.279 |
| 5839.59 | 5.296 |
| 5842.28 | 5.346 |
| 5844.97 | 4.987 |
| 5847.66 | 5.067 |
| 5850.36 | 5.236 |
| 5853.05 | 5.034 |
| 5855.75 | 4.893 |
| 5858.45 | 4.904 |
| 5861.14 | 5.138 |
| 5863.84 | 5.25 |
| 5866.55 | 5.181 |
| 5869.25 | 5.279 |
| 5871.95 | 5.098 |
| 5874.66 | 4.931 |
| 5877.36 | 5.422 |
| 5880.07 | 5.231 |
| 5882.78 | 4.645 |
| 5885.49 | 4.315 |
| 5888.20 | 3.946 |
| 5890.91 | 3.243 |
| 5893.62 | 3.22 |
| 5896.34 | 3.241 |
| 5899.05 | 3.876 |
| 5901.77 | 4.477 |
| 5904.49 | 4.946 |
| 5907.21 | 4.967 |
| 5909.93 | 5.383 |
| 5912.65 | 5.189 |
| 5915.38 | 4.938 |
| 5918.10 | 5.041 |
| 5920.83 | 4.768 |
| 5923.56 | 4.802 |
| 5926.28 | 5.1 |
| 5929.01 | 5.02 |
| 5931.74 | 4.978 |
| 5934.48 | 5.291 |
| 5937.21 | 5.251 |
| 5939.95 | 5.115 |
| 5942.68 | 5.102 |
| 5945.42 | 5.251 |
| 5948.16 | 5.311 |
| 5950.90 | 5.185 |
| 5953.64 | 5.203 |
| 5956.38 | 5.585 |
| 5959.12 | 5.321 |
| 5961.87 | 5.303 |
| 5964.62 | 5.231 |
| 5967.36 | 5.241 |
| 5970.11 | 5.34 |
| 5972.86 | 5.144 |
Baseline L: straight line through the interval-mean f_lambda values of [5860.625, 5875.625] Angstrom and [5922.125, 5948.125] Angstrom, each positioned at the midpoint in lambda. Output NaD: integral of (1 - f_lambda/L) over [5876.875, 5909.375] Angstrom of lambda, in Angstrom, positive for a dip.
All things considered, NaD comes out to 5.3 Angstrom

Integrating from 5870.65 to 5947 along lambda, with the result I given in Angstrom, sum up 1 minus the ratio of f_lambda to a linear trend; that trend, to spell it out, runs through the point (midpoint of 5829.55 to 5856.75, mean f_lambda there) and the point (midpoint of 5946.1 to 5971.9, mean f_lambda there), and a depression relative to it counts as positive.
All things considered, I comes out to 7.2 Angstrom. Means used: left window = 5.15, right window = 5.3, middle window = 4.74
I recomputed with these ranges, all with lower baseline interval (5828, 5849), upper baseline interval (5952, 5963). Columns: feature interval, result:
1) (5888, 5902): 4.5 Angstrom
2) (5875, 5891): 2.0 Angstrom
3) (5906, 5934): 1.4 Angstrom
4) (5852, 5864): 0.4 Angstrom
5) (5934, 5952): 0.4 Angstrom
